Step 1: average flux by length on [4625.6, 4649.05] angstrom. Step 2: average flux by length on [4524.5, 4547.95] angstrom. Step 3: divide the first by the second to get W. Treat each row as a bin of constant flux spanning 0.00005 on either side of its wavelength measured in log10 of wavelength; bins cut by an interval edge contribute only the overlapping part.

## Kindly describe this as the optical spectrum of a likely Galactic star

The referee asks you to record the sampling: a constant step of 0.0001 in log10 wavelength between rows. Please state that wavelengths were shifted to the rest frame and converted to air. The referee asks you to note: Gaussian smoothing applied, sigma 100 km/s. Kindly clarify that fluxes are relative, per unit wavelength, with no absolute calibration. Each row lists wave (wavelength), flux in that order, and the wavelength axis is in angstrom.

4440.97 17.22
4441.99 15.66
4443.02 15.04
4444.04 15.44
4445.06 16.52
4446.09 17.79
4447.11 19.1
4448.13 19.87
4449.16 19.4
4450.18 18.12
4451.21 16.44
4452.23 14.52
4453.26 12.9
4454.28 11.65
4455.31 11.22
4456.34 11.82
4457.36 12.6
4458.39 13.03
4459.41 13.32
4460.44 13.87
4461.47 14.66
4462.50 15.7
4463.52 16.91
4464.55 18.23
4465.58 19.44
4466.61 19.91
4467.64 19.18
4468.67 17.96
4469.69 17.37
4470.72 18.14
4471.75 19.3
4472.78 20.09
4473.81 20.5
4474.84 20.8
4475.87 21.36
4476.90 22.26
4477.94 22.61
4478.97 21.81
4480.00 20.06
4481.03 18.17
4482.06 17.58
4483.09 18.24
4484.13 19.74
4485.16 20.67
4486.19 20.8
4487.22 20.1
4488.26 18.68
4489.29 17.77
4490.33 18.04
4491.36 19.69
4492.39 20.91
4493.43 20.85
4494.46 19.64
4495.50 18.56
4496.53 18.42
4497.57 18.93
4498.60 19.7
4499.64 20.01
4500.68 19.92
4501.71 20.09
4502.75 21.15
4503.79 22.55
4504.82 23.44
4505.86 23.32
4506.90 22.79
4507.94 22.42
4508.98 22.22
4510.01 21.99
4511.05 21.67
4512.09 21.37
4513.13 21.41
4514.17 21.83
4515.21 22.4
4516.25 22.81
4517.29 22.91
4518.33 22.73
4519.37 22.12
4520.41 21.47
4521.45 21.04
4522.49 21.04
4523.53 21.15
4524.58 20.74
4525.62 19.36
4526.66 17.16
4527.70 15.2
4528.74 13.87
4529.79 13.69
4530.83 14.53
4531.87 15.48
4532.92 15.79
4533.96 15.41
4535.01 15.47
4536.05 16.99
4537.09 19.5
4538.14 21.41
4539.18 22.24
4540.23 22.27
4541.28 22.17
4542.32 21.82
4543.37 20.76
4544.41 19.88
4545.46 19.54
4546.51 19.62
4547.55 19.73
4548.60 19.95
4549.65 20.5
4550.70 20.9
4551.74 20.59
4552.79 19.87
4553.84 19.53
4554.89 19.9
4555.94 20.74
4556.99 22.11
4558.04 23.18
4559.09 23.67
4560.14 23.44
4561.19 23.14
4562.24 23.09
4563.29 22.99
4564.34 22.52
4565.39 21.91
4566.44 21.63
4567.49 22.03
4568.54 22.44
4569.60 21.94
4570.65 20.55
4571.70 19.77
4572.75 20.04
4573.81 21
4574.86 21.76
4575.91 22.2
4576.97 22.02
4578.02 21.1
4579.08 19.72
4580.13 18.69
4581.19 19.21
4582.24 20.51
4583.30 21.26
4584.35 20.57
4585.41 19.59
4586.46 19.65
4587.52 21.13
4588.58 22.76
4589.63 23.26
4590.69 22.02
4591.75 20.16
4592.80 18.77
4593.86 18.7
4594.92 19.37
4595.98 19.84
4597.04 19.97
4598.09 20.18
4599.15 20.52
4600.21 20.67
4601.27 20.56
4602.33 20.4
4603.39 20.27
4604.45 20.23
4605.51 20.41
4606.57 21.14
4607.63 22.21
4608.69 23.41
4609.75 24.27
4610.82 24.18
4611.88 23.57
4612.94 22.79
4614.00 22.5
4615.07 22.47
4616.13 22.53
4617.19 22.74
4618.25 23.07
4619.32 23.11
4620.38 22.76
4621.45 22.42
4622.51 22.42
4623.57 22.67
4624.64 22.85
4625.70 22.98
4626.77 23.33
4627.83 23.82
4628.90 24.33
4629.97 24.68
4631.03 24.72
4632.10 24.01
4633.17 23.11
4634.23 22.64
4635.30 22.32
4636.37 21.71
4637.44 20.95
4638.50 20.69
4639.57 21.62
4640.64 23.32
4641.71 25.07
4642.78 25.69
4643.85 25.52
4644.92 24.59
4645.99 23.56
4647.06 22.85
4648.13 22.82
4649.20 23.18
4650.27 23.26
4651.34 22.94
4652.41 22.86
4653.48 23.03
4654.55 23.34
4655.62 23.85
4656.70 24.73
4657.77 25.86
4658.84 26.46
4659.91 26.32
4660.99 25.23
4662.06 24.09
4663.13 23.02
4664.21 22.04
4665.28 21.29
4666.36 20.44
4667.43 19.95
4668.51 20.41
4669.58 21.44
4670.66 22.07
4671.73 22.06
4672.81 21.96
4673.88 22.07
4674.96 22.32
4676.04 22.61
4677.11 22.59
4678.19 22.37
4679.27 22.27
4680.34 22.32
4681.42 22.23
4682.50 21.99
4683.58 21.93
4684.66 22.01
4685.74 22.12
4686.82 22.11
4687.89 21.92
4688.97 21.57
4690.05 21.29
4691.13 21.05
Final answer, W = 1.3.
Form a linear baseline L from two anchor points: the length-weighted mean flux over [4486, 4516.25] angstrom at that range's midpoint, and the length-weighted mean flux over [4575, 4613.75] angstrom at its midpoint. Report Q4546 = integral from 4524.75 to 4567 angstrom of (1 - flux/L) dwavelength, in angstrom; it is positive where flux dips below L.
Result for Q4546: 2.2 angstrom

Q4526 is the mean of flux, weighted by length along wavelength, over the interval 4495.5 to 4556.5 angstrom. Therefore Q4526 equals 20.1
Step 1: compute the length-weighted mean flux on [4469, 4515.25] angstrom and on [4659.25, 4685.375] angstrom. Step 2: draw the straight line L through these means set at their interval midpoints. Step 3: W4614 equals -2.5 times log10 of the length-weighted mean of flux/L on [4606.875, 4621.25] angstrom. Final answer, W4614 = -0.06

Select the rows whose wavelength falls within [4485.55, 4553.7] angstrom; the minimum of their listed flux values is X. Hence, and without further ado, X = 13.69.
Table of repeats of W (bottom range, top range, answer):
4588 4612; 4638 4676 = 1.09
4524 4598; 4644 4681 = 1.14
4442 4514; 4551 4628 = 1.15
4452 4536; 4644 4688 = 1.21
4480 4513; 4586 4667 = 1.11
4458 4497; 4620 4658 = 1.24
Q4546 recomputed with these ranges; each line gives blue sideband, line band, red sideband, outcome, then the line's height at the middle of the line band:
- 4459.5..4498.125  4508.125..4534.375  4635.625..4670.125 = 0.53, 20.1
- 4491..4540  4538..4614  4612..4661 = 1.73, 21.7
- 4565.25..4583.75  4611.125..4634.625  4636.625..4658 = -0.59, 22.6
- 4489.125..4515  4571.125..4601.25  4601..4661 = 2.43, 22.3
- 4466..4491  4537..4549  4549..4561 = 0.16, 21.1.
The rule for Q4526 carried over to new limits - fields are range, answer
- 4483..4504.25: 19.8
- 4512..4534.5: 19.2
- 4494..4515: 21.1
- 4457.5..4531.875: 19.5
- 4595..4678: 22.7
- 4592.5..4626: 21.7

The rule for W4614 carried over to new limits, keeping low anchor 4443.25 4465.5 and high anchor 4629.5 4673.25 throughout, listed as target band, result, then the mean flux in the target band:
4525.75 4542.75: 0.05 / 17.7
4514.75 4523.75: -0.22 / 22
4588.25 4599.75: 0.02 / 20.5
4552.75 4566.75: -0.13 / 22.1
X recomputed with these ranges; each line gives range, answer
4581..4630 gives 18.7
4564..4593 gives 18.69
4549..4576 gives 19.53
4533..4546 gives 15.41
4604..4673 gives 19.95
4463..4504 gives 16.91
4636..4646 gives 20.69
